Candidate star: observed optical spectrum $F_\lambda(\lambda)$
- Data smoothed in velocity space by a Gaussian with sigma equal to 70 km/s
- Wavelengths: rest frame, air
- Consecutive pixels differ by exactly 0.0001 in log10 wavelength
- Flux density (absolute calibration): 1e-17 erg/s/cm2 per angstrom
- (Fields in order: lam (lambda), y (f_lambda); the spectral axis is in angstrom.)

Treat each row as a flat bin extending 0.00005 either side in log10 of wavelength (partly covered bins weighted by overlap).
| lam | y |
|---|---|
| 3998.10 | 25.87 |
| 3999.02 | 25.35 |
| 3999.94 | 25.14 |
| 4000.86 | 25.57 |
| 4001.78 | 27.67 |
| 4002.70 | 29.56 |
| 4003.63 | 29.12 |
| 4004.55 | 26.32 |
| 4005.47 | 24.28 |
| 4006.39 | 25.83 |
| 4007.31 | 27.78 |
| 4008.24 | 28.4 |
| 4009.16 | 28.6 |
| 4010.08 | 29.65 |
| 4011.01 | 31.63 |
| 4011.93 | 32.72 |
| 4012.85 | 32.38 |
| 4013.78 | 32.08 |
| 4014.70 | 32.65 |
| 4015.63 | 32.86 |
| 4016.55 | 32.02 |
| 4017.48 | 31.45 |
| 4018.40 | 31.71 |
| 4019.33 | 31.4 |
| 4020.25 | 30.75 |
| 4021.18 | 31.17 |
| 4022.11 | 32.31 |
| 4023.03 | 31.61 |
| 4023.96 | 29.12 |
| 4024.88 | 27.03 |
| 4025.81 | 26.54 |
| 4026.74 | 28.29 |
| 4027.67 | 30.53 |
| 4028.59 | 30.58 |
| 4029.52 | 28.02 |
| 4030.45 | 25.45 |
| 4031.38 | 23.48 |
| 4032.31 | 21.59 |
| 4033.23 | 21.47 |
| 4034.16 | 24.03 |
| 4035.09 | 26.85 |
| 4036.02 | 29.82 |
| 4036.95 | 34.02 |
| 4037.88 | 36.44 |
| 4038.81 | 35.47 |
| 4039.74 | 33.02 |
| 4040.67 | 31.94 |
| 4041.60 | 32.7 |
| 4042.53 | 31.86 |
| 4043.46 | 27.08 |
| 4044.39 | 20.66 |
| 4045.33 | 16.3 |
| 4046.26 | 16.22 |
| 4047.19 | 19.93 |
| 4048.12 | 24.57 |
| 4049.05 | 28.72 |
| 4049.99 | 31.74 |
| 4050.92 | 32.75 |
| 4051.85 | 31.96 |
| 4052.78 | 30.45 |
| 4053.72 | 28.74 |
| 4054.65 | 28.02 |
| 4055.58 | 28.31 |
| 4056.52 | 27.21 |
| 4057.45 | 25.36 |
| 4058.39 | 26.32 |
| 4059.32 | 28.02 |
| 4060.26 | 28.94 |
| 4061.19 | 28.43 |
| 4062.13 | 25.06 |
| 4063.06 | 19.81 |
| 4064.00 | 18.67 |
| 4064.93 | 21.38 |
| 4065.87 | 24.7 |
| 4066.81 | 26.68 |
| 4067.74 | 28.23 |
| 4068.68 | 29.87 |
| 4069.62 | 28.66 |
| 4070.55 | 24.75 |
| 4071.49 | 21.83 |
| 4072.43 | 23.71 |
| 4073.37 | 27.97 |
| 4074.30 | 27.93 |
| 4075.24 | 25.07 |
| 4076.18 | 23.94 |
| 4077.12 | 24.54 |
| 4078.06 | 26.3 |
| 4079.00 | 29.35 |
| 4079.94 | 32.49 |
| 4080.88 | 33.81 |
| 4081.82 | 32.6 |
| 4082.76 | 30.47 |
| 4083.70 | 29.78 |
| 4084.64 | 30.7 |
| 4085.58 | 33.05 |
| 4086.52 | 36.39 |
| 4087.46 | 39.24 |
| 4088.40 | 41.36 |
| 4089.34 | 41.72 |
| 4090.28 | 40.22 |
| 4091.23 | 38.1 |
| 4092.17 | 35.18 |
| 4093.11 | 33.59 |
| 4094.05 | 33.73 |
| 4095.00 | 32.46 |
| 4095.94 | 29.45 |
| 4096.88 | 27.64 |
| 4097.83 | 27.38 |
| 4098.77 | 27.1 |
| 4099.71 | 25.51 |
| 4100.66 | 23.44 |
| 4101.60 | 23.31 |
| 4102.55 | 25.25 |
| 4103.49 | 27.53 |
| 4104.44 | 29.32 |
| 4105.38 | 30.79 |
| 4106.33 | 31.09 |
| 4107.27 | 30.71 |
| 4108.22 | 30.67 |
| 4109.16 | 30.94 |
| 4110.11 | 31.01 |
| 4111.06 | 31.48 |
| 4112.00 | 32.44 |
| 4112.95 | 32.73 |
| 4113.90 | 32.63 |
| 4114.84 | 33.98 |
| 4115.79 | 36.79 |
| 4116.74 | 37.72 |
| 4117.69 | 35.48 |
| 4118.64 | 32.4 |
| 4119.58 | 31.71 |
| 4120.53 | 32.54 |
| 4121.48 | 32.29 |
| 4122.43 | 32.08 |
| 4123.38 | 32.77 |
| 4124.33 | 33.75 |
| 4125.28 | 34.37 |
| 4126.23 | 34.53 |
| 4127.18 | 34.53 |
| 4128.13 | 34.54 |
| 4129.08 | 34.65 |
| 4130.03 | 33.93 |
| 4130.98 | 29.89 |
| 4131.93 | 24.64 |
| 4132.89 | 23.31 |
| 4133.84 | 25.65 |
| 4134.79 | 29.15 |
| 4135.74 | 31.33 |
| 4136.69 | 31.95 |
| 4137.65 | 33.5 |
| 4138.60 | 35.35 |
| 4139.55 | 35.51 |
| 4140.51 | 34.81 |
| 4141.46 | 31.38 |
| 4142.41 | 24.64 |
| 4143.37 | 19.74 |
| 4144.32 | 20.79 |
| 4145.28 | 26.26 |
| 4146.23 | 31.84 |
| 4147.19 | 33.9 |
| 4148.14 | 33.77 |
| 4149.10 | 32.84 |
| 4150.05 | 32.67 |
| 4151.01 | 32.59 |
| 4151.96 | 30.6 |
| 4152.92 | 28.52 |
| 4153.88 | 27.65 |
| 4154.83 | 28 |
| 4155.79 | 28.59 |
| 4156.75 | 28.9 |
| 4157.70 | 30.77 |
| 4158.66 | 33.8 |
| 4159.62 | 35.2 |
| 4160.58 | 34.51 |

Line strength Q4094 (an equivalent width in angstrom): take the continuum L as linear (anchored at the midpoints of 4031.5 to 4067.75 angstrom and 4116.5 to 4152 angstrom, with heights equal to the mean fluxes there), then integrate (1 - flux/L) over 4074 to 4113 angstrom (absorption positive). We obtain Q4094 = -2.3 angstrom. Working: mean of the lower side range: 27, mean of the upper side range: 31.4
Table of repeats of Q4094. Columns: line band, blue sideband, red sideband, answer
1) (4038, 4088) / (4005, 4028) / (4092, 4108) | 2.71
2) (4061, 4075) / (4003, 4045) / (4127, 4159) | 2.15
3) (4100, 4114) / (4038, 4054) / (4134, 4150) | 0.06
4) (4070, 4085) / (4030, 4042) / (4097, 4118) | 0.95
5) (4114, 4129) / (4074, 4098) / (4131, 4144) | -1.88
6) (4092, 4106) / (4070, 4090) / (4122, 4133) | 1.11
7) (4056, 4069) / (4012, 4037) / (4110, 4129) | 2.25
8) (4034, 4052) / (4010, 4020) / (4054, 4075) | 0.15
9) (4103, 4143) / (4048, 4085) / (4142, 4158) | -4.80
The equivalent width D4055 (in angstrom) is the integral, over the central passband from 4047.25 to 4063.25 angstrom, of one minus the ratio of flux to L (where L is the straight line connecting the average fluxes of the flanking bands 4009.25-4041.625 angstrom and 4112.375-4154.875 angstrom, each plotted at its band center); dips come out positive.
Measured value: 1.4 angstrom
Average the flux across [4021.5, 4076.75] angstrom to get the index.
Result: 27.1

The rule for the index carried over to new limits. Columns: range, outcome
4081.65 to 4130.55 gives 32.4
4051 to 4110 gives 29.2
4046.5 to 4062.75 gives 27.7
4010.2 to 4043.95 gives 30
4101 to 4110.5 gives 29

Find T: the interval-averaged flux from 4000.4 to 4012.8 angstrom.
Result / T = 28.4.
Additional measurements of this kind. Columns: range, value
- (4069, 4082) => 27.3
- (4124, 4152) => 30.9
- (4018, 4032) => 29.1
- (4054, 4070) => 26.1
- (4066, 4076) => 26.3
